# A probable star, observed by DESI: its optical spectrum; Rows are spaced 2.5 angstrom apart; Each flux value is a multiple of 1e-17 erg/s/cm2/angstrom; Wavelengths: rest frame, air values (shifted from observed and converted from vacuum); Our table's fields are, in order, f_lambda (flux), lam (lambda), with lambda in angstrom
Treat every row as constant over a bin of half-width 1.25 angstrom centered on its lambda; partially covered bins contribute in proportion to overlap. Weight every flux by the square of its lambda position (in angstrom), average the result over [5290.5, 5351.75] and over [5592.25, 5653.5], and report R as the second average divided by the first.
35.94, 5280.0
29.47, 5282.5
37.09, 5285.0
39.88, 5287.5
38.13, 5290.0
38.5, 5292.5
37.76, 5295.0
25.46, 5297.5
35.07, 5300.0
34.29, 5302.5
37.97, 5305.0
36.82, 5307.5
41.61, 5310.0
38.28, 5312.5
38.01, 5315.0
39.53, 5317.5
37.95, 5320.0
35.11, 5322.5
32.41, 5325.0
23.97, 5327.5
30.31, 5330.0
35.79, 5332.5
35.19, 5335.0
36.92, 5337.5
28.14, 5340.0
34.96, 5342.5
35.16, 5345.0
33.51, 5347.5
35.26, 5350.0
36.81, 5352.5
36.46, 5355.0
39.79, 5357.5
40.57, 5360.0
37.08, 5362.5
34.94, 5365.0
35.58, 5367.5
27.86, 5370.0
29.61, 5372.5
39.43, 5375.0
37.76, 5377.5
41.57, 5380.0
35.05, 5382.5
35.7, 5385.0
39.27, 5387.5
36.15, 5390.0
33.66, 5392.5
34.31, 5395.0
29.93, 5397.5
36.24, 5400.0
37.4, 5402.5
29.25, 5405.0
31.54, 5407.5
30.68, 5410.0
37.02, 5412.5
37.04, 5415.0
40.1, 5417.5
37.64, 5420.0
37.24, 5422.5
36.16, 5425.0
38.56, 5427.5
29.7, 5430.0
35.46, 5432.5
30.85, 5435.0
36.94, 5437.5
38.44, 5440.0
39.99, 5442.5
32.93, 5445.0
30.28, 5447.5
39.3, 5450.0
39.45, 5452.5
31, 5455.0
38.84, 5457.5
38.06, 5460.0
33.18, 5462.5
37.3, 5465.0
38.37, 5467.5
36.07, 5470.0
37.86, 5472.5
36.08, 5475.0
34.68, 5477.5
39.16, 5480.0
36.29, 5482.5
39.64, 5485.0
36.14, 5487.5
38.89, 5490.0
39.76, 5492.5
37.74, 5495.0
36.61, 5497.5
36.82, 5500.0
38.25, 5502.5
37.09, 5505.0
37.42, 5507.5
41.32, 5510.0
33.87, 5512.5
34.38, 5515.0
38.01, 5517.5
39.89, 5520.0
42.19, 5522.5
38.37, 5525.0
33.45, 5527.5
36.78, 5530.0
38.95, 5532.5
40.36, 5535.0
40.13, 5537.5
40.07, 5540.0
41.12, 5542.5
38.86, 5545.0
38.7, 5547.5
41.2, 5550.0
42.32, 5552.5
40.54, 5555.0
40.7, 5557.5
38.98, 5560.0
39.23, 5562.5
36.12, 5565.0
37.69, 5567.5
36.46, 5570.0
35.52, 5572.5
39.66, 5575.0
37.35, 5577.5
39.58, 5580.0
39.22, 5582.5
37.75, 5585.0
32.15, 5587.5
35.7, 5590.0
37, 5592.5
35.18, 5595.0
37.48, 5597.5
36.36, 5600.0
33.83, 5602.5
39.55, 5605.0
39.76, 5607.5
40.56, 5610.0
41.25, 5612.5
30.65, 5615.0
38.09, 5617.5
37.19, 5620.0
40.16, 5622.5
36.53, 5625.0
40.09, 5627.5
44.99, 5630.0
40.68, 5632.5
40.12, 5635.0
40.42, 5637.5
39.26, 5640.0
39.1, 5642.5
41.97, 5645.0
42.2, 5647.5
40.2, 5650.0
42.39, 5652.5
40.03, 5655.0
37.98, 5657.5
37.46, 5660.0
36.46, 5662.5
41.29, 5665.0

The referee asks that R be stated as 1.25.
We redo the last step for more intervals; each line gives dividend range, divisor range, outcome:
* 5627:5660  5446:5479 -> 1.20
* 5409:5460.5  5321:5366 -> 1.08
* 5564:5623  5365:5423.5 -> 1.14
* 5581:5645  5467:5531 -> 1.06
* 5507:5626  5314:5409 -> 1.17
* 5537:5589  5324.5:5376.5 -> 1.22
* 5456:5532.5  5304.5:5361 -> 1.12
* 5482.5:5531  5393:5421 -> 1.13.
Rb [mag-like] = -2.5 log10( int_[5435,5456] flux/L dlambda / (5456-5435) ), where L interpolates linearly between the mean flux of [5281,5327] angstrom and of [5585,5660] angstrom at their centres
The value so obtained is 0.042 mag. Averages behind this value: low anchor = 36.1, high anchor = 38.6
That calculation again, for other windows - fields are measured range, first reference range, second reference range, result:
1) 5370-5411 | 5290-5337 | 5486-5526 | 0.05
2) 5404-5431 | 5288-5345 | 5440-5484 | 0.03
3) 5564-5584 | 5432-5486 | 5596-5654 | 0.02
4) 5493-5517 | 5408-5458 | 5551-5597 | -0.01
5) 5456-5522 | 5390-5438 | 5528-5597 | -0.02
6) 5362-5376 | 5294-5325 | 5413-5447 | 0.07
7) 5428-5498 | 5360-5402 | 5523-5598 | 0.01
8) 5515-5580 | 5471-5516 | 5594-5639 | -0.03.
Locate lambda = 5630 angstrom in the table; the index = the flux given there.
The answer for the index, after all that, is 44.99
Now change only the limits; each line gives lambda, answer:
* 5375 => 39.43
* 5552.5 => 42.32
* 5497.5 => 36.61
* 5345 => 35.16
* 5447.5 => 30.28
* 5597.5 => 37.48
